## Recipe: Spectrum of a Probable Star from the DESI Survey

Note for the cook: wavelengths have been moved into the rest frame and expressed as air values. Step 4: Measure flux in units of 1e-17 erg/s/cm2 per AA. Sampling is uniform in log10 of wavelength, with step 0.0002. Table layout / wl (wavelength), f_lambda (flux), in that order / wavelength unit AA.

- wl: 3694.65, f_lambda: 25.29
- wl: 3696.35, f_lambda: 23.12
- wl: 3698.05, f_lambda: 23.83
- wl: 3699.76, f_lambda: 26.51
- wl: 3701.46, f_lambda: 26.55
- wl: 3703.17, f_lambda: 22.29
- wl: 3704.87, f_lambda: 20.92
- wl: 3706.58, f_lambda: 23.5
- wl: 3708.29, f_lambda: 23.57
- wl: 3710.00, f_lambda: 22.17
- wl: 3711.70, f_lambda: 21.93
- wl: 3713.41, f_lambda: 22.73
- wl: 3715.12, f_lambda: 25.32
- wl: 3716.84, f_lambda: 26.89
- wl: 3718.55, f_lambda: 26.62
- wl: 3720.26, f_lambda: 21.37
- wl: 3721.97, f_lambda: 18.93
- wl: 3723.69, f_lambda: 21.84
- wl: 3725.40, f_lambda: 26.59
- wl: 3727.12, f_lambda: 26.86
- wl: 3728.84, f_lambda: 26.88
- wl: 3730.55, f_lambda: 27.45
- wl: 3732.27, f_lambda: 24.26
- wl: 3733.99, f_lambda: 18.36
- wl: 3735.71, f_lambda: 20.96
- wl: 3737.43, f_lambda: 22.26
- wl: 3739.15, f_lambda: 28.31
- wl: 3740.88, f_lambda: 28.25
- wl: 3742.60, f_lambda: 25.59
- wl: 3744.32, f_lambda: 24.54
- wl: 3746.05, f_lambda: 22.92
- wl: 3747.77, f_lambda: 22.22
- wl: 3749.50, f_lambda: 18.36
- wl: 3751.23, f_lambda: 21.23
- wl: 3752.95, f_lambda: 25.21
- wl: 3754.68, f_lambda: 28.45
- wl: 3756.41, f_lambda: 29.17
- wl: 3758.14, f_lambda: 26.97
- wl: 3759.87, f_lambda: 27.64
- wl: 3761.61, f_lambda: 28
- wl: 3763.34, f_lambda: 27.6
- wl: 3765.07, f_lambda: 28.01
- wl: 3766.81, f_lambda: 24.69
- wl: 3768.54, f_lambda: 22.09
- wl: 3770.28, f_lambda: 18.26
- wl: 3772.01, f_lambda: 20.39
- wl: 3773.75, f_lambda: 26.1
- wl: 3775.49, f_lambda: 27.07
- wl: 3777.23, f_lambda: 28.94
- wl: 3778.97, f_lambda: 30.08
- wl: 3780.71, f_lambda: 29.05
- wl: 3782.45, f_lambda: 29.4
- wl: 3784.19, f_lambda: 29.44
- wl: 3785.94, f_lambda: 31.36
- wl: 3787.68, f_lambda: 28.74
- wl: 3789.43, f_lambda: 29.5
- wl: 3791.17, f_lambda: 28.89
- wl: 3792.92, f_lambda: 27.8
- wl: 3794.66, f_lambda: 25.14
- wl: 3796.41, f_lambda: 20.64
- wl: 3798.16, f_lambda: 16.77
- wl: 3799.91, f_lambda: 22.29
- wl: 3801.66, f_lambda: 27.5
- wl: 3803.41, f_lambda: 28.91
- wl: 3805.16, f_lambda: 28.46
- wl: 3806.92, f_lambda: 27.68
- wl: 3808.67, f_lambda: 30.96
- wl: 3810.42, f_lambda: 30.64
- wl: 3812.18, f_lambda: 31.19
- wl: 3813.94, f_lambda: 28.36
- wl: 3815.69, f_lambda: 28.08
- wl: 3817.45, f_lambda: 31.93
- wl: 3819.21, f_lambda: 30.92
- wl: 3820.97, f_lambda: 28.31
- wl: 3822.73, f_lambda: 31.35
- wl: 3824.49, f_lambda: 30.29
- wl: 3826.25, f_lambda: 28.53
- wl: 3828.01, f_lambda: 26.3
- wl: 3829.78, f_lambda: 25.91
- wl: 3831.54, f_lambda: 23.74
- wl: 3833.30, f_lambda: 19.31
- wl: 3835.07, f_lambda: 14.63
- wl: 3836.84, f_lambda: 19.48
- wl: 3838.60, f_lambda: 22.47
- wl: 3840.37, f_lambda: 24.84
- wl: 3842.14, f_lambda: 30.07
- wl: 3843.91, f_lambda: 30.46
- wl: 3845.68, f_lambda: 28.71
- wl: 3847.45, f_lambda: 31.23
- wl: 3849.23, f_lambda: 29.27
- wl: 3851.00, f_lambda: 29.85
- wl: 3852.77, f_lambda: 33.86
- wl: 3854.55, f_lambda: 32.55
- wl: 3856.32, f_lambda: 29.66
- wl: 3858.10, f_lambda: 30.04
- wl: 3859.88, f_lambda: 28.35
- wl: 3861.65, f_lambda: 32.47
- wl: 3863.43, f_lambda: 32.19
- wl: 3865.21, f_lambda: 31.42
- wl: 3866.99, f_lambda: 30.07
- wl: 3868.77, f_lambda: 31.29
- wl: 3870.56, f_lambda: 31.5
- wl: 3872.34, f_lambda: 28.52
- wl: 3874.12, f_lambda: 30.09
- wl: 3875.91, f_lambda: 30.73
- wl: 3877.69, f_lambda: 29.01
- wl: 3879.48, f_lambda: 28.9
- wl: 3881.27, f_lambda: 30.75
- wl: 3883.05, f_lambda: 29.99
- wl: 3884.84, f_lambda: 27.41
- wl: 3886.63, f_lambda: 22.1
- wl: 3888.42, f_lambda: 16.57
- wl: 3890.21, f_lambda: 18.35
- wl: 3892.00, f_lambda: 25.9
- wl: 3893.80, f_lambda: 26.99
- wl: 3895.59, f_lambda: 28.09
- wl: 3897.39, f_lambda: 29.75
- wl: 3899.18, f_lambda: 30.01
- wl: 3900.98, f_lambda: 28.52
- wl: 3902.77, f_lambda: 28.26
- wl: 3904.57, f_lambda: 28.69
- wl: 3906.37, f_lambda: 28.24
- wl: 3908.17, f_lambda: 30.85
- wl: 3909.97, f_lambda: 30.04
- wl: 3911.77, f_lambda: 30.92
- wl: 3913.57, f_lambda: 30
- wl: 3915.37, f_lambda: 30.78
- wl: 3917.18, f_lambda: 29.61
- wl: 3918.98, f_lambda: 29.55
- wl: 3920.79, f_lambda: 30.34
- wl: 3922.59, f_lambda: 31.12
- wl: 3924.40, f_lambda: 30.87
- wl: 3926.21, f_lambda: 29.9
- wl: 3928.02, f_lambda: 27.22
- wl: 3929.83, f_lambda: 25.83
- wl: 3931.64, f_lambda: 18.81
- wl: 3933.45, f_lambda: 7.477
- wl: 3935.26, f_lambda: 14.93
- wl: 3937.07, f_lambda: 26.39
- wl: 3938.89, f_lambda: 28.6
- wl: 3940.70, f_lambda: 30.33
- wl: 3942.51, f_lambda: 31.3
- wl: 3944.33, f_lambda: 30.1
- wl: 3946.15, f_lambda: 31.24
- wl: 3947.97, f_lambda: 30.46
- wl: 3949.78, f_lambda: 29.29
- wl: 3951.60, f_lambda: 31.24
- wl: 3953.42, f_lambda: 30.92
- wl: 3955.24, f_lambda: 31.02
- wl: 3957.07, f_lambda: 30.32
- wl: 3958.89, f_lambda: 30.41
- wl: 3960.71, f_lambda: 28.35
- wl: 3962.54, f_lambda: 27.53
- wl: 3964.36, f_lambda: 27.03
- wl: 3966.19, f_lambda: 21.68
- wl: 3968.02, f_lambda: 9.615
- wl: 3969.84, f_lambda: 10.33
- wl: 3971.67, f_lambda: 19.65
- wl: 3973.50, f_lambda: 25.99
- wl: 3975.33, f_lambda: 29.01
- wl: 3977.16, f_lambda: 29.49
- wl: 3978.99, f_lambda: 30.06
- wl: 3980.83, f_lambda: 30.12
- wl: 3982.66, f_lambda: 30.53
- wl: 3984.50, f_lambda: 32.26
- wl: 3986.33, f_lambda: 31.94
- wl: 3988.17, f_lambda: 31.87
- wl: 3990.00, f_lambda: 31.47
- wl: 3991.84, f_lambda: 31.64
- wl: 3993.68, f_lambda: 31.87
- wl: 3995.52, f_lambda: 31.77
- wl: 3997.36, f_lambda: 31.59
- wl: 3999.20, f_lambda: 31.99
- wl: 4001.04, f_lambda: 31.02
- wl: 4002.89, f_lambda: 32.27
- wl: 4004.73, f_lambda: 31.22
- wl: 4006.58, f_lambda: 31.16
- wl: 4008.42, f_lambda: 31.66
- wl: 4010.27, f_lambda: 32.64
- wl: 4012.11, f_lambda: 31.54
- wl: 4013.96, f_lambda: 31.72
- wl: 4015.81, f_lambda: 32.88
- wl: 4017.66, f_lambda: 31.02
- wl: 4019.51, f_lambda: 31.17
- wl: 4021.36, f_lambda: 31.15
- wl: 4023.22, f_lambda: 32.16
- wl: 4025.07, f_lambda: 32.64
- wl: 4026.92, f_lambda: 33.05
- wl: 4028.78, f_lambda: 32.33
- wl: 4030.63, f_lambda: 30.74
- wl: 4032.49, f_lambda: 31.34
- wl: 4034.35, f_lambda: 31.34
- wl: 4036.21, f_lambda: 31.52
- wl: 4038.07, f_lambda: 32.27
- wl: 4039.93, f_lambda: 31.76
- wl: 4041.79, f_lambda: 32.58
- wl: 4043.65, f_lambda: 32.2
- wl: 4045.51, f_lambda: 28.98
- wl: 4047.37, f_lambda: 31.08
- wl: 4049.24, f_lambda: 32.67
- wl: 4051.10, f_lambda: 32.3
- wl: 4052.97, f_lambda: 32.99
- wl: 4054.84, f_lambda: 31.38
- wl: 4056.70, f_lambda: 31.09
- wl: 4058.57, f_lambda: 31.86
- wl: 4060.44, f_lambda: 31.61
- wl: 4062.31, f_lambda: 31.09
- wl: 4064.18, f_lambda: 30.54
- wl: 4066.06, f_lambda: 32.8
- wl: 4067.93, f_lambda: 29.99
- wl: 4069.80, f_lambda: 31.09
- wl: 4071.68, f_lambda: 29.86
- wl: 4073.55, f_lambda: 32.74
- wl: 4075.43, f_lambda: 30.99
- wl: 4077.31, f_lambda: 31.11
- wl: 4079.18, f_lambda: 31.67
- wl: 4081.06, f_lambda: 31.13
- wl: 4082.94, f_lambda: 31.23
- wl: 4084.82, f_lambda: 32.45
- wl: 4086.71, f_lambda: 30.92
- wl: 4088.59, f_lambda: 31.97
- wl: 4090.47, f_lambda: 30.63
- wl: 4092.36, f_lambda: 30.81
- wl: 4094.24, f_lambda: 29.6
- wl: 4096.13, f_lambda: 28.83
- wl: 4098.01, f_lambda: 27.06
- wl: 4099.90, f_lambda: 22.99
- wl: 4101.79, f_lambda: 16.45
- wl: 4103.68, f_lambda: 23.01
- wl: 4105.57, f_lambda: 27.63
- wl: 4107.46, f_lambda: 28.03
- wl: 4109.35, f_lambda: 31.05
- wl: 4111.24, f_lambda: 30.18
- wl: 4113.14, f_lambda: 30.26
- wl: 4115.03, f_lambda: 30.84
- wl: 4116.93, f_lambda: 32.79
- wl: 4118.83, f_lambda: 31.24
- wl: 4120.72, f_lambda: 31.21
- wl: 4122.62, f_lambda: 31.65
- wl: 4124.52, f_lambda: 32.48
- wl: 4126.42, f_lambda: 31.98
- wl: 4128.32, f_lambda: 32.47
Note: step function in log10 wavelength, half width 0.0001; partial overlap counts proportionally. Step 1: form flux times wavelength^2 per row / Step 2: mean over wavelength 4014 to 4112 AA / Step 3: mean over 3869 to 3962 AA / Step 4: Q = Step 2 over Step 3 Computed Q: 1.18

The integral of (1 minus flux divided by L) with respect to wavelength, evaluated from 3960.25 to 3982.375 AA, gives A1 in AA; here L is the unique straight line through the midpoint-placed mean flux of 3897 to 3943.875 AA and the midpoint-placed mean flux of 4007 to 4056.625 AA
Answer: 4.0 AA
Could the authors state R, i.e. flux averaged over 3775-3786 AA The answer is 29.3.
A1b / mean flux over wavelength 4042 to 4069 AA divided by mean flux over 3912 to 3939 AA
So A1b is 1.21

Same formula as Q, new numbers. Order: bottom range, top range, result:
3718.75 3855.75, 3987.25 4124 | 1.34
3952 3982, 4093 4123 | 1.17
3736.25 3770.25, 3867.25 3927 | 1.23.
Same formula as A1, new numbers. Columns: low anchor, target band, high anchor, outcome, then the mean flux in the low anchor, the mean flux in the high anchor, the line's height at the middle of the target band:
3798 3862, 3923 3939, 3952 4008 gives 2.8 AA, 27.8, 28.5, 28.3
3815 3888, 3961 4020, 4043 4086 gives 2.9 AA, 28.4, 31.4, 30.4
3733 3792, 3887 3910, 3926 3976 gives -1.0 AA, 25.8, 25.5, 25.6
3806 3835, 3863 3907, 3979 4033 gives 1.7 AA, 28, 31.7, 29.2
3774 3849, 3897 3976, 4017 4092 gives 6.3 AA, 27.3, 31.5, 29.5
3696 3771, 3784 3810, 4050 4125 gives -1.6 AA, 24.3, 30.2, 25.4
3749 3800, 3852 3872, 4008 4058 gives -2.3 AA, 26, 31.8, 28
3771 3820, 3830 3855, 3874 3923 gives 1.4 AA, 27.7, 28.2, 27.9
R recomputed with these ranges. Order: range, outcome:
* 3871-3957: 27.8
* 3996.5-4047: 31.7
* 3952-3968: 27.4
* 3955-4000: 27.9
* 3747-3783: 25.6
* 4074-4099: 30.7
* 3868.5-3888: 28.7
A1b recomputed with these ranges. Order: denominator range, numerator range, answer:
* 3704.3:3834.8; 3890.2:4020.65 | 1.11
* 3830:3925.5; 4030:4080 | 1.11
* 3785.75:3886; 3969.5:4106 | 1.08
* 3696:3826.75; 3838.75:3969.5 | 1.08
